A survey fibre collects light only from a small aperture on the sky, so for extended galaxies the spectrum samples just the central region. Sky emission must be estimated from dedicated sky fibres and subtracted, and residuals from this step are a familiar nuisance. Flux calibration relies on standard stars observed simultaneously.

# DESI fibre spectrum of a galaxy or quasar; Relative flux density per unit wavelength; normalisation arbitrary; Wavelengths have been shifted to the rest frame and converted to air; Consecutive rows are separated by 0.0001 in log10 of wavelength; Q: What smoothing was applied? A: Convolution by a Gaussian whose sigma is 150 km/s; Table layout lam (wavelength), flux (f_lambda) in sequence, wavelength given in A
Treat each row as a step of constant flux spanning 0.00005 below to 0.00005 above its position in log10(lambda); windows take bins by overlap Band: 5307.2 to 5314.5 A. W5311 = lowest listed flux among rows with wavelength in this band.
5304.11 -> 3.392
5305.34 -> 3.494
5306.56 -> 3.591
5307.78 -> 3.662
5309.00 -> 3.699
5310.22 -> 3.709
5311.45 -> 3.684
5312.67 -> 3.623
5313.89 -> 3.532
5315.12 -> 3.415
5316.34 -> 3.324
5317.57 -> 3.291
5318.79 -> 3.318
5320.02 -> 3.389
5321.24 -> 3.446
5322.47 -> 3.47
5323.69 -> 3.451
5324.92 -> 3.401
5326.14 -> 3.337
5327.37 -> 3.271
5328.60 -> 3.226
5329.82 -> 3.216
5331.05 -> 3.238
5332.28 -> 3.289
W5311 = 3.532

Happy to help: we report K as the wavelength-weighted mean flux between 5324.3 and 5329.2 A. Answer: 3.31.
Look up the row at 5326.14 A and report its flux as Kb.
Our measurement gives 3.337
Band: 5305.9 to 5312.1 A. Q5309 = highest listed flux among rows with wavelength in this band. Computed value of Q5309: 3.709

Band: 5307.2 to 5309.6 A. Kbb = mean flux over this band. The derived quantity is 3.68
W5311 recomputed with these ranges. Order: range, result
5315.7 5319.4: 3.291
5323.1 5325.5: 3.401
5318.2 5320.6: 3.318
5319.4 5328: 3.271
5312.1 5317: 3.324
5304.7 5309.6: 3.494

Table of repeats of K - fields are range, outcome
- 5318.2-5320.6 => 3.35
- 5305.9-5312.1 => 3.67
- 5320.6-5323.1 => 3.47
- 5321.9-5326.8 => 3.42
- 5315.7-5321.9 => 3.35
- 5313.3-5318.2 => 3.39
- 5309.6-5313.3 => 3.67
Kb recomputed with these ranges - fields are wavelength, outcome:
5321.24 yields 3.446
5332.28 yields 3.289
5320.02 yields 3.389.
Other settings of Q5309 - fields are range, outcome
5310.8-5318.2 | 3.684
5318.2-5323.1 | 3.47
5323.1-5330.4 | 3.451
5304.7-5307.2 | 3.591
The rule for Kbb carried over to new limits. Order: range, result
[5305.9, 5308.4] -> 3.63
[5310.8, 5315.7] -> 3.56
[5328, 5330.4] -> 3.23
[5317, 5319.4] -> 3.31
